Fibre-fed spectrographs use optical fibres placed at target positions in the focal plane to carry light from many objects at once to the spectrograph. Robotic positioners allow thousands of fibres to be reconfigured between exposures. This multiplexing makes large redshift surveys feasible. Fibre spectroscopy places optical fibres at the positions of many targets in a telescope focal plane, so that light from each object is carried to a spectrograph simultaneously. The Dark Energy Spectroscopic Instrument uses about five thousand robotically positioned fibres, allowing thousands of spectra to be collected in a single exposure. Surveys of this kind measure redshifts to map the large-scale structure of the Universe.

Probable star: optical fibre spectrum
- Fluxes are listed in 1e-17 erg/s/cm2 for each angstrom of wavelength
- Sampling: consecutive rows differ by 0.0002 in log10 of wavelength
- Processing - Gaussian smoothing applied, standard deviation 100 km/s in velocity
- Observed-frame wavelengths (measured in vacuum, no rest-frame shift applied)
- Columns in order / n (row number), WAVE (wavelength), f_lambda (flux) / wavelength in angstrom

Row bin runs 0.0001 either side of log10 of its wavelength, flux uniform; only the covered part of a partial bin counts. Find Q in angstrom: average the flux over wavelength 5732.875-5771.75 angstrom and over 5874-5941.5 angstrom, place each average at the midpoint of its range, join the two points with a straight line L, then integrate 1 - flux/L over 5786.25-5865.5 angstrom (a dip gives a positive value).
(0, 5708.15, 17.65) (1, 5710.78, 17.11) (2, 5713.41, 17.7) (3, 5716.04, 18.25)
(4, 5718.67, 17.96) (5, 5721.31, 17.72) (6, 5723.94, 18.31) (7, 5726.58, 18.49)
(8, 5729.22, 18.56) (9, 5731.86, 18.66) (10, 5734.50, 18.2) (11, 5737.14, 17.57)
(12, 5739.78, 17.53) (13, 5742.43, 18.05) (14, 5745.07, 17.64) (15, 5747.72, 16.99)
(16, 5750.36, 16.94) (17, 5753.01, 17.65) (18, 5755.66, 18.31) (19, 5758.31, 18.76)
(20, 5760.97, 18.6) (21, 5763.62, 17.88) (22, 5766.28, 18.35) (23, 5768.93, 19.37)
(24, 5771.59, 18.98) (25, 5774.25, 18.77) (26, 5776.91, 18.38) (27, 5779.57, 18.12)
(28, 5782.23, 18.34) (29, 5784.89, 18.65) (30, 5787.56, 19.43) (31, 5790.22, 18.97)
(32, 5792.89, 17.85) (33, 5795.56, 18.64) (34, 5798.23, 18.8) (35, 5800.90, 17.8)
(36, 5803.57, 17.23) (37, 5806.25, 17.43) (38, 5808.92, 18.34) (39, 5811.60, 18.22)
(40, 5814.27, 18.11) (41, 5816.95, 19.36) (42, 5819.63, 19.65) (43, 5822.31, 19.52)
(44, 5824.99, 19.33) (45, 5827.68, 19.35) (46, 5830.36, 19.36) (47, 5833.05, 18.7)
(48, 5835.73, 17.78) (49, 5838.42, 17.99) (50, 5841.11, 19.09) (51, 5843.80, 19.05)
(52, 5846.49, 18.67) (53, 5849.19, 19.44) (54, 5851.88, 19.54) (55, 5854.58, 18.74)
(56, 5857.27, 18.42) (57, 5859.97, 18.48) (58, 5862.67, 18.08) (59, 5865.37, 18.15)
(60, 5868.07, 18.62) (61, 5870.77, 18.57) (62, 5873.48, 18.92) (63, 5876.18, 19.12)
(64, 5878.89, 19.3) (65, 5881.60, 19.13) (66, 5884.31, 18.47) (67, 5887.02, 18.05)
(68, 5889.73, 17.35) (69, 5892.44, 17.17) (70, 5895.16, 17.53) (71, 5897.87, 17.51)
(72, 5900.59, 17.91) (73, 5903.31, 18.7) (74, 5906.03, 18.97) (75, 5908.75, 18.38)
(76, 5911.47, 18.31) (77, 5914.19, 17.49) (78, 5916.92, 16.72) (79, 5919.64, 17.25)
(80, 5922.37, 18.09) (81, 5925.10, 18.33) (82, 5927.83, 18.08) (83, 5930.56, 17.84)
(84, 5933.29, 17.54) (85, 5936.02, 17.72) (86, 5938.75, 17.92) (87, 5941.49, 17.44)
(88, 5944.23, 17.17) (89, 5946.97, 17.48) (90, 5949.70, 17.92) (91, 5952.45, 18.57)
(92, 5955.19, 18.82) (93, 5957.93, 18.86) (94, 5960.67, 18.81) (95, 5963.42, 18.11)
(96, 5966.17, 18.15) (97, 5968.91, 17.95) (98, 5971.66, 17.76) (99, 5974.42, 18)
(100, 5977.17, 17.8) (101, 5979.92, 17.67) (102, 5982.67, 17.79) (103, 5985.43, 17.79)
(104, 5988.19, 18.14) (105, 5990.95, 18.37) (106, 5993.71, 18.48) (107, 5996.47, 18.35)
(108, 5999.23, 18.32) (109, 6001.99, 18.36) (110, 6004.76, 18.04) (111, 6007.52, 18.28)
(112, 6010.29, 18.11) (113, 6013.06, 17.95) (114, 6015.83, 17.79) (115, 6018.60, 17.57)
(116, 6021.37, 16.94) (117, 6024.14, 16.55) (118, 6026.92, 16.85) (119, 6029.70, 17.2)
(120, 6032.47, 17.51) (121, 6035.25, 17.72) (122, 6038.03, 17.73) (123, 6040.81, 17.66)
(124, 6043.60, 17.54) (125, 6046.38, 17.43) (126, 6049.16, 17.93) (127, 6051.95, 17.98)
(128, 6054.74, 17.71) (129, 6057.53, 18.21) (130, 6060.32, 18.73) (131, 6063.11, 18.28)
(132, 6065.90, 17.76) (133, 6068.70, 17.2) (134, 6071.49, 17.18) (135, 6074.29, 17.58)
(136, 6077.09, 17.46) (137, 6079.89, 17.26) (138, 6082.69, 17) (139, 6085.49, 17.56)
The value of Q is -2.7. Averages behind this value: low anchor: 18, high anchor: 18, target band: 18.7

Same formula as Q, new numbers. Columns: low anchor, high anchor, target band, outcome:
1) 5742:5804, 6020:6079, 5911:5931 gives 0.2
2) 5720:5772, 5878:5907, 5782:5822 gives -0.8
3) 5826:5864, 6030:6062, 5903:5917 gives 0.2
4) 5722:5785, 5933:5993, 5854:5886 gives -1.0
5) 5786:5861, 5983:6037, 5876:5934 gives 0.8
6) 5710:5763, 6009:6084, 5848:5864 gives -0.9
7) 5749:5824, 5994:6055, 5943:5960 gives -0.2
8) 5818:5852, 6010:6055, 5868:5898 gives 0.5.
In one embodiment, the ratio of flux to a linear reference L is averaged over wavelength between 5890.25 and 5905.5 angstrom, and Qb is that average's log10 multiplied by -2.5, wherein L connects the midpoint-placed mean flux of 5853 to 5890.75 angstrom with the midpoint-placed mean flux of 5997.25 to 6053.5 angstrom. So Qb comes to 0.036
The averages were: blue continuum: 18.5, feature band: 17.8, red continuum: 17.7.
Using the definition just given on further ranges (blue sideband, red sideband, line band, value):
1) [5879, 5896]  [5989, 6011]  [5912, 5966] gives 0.02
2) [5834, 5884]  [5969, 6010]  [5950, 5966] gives -0.02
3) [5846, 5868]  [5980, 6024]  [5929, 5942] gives 0.03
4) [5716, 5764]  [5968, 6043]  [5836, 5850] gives -0.05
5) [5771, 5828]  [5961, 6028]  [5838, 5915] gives -0.01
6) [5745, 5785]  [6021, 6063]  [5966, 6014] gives -0.02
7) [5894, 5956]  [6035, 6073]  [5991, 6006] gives -0.03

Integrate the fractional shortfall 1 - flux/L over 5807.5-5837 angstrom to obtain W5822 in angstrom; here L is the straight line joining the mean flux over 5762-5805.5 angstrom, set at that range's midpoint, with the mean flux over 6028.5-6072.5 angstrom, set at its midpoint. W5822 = -0.8 angstrom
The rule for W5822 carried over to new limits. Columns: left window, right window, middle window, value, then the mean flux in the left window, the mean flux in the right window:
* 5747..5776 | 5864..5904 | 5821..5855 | -1.3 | 18.3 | 18.3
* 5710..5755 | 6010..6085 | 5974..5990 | -0.2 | 17.9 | 17.6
